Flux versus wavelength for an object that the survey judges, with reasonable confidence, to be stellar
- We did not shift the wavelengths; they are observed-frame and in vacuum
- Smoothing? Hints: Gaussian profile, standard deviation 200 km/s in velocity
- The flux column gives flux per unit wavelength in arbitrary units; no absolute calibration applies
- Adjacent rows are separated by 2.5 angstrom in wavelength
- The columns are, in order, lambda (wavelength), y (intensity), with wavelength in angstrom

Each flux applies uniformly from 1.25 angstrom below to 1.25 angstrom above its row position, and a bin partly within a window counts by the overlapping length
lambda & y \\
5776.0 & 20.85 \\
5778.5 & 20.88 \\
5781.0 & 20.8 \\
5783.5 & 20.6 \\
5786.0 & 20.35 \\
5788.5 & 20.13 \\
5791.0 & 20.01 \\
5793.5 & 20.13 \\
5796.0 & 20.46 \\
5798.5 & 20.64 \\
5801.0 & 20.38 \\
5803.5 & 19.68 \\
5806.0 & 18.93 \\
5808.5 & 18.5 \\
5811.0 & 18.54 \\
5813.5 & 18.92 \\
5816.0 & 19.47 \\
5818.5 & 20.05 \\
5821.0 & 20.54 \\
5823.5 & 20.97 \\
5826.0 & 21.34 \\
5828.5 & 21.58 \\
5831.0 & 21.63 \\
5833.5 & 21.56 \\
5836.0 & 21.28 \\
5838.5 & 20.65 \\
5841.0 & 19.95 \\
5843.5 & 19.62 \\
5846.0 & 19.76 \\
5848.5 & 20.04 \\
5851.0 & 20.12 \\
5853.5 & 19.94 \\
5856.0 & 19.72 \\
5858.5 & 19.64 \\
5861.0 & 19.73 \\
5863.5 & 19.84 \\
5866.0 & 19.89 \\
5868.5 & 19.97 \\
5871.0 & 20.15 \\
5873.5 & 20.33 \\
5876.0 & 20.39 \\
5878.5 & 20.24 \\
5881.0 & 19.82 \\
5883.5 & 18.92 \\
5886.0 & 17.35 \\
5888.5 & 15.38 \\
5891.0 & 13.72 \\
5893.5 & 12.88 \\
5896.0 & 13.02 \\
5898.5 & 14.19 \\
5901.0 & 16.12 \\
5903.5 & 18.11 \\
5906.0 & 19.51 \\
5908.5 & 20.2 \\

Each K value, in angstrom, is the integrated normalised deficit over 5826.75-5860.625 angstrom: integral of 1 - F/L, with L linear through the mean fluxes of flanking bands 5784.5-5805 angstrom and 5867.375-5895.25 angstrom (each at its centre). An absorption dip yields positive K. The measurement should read -2.6 angstrom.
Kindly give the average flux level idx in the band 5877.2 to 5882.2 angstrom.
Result 20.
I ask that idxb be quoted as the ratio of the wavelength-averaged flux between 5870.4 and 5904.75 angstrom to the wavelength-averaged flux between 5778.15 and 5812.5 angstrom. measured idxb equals 0.86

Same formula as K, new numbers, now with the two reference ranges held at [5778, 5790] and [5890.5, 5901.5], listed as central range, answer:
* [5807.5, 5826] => -1.2 angstrom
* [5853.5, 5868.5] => -3.6 angstrom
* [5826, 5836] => -2.1 angstrom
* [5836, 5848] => -2.1 angstrom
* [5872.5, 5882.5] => -3.5 angstrom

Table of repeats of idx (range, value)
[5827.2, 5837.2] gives 21.5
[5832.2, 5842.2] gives 20.9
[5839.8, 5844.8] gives 19.8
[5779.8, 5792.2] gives 20.4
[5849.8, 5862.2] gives 19.8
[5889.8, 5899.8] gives 13.5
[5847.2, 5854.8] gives 20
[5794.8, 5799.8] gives 20.5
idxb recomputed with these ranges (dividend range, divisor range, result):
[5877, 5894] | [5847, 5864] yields 0.86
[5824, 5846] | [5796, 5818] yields 1.07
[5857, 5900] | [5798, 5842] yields 0.89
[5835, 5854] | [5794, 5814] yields 1.03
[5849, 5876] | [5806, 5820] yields 1.04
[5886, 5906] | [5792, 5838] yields 0.75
